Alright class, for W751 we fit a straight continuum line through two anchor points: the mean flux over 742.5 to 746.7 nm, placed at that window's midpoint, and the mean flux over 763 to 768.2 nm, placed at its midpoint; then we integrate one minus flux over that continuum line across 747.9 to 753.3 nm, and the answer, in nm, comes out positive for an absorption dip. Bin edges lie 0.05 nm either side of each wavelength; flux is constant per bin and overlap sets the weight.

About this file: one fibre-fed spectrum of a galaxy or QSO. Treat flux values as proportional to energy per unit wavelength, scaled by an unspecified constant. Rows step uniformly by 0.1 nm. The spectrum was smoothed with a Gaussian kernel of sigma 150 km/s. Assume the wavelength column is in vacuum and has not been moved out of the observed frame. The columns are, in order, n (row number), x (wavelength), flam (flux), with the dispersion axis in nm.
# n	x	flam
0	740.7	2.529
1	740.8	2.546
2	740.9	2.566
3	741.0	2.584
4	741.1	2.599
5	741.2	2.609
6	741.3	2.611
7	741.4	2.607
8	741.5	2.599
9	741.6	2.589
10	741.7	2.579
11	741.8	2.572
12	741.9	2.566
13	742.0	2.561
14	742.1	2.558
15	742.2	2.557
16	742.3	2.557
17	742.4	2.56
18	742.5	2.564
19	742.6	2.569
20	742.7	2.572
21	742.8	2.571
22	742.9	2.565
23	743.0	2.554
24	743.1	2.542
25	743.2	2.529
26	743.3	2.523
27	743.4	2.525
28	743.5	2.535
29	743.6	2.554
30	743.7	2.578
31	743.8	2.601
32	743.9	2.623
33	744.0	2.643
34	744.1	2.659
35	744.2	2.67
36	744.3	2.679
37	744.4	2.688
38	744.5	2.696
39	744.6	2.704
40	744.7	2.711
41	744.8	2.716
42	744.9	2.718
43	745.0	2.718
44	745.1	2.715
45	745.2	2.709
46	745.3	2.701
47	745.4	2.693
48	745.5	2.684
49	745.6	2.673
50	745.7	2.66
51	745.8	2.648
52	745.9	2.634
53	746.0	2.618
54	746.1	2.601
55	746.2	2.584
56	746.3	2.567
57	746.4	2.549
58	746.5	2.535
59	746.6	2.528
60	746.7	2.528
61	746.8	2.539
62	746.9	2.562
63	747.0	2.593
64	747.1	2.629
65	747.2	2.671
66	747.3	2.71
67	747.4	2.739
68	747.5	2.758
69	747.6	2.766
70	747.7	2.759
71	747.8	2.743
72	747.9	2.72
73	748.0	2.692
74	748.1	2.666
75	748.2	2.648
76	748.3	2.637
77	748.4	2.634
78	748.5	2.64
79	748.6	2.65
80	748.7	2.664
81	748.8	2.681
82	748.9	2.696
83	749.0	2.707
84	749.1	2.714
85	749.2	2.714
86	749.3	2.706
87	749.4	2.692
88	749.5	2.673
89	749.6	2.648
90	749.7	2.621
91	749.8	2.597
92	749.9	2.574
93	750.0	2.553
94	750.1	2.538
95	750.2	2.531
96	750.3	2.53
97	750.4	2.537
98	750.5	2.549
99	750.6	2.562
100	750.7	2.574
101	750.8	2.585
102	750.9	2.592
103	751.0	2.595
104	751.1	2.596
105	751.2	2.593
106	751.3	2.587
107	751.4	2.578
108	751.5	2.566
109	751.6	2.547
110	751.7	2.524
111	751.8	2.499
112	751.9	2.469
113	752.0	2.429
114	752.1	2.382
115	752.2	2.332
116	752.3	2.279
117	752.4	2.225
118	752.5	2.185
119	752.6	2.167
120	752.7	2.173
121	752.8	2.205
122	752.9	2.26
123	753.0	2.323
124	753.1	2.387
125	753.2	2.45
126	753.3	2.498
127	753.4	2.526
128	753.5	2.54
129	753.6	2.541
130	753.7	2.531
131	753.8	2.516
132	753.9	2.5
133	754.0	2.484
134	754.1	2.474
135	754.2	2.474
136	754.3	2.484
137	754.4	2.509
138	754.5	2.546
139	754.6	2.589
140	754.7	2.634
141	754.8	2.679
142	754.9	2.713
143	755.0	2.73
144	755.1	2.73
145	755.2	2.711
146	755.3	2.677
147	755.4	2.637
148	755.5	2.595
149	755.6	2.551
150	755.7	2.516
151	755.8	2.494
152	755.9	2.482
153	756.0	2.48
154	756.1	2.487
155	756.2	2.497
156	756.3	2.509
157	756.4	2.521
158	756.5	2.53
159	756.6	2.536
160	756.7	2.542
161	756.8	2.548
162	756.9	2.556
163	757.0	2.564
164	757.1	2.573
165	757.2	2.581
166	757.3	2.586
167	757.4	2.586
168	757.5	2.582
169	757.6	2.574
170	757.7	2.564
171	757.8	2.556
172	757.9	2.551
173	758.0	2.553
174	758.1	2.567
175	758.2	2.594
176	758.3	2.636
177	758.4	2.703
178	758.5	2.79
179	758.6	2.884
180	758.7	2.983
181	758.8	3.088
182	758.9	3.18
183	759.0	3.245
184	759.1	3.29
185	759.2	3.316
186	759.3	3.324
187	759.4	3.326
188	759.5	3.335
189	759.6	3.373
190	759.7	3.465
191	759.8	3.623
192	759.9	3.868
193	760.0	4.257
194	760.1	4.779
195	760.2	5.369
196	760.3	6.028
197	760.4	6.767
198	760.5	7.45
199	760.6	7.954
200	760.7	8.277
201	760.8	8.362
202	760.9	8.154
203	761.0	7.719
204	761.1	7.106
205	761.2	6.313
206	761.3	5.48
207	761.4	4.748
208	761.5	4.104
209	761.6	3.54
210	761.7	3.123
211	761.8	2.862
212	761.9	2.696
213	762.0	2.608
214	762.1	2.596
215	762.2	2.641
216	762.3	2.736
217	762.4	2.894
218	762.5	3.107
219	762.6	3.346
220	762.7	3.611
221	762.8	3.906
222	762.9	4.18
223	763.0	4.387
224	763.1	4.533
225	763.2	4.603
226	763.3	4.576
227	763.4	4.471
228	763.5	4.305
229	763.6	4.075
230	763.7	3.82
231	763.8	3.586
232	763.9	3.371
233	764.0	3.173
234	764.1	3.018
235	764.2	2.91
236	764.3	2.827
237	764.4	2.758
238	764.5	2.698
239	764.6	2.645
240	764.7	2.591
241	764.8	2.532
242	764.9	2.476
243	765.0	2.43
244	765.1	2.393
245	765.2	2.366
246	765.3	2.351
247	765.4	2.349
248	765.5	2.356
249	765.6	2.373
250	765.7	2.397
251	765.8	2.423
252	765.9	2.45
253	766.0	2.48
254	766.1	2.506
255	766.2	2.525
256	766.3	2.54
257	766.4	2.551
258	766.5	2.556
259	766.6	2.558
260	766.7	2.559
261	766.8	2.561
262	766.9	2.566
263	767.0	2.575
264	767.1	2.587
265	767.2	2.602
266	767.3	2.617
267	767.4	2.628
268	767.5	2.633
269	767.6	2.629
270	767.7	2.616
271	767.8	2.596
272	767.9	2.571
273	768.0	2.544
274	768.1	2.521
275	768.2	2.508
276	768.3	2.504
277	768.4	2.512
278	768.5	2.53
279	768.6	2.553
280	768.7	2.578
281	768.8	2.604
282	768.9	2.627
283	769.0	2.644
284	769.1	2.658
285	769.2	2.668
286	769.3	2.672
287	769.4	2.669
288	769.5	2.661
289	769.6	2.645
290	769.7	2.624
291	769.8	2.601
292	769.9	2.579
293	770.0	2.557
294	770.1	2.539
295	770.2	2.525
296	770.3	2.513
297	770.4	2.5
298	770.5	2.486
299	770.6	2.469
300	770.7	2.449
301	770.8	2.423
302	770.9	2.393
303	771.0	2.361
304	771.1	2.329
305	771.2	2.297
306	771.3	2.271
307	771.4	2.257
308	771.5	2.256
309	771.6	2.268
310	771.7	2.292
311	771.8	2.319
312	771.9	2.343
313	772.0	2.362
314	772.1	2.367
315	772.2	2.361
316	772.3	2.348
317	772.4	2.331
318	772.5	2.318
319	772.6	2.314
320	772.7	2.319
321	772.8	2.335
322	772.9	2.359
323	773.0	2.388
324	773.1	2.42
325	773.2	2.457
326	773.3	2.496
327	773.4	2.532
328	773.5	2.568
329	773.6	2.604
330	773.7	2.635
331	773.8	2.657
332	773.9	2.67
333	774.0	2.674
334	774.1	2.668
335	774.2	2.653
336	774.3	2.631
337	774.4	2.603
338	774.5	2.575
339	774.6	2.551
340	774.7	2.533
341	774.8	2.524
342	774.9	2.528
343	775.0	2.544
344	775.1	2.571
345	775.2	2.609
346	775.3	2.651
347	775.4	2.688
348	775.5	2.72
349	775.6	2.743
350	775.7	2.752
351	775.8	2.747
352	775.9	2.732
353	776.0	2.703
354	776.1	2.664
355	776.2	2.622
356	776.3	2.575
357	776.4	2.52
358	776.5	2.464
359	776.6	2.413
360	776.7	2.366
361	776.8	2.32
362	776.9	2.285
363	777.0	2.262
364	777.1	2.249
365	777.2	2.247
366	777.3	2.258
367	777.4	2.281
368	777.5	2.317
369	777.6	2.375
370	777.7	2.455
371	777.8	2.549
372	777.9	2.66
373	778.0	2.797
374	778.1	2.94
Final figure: 0.31 nm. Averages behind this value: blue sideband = 2.62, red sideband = 2.86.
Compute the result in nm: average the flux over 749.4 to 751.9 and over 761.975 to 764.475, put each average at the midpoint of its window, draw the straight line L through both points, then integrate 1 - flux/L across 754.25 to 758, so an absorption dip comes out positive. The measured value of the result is 0.516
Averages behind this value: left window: 2.57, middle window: 2.57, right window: 3.52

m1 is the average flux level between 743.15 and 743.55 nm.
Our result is 2.53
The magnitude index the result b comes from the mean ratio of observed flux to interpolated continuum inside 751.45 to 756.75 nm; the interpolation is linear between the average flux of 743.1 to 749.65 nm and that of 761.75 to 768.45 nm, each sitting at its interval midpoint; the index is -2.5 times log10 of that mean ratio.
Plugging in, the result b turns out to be 0.11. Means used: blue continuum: 2.65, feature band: 2.49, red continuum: 2.9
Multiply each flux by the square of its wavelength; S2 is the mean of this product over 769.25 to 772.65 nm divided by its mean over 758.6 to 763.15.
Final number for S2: 0.57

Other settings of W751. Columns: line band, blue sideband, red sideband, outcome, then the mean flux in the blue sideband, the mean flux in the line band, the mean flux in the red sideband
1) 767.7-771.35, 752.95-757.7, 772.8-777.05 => 0.03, 2.55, 2.53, 2.56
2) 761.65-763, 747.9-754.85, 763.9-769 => -0.31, 2.53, 3.15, 2.58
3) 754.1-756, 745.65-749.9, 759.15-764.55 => 0.50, 2.65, 2.59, 4.32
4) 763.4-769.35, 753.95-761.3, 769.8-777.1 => 0.49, 3.48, 2.7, 2.49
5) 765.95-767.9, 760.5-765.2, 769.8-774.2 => 0.45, 4.07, 2.57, 2.44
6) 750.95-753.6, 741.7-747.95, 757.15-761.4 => 0.78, 2.62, 2.42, 4.21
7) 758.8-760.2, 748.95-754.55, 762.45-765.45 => -0.28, 2.5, 3.61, 3.31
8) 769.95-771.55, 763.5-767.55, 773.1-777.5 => 0.13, 2.71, 2.41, 2.54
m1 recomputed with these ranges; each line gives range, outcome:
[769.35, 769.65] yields 2.66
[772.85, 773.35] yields 2.42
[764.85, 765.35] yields 2.4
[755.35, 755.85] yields 2.56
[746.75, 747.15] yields 2.58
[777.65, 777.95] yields 2.55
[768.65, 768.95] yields 2.6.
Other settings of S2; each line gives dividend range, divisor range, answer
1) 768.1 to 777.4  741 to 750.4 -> 1.02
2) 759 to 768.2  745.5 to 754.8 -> 1.45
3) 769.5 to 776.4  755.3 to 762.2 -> 0.71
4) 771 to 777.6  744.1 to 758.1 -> 1.02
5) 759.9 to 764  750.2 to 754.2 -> 1.95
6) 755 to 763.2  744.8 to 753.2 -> 1.44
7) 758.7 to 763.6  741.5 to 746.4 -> 1.78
